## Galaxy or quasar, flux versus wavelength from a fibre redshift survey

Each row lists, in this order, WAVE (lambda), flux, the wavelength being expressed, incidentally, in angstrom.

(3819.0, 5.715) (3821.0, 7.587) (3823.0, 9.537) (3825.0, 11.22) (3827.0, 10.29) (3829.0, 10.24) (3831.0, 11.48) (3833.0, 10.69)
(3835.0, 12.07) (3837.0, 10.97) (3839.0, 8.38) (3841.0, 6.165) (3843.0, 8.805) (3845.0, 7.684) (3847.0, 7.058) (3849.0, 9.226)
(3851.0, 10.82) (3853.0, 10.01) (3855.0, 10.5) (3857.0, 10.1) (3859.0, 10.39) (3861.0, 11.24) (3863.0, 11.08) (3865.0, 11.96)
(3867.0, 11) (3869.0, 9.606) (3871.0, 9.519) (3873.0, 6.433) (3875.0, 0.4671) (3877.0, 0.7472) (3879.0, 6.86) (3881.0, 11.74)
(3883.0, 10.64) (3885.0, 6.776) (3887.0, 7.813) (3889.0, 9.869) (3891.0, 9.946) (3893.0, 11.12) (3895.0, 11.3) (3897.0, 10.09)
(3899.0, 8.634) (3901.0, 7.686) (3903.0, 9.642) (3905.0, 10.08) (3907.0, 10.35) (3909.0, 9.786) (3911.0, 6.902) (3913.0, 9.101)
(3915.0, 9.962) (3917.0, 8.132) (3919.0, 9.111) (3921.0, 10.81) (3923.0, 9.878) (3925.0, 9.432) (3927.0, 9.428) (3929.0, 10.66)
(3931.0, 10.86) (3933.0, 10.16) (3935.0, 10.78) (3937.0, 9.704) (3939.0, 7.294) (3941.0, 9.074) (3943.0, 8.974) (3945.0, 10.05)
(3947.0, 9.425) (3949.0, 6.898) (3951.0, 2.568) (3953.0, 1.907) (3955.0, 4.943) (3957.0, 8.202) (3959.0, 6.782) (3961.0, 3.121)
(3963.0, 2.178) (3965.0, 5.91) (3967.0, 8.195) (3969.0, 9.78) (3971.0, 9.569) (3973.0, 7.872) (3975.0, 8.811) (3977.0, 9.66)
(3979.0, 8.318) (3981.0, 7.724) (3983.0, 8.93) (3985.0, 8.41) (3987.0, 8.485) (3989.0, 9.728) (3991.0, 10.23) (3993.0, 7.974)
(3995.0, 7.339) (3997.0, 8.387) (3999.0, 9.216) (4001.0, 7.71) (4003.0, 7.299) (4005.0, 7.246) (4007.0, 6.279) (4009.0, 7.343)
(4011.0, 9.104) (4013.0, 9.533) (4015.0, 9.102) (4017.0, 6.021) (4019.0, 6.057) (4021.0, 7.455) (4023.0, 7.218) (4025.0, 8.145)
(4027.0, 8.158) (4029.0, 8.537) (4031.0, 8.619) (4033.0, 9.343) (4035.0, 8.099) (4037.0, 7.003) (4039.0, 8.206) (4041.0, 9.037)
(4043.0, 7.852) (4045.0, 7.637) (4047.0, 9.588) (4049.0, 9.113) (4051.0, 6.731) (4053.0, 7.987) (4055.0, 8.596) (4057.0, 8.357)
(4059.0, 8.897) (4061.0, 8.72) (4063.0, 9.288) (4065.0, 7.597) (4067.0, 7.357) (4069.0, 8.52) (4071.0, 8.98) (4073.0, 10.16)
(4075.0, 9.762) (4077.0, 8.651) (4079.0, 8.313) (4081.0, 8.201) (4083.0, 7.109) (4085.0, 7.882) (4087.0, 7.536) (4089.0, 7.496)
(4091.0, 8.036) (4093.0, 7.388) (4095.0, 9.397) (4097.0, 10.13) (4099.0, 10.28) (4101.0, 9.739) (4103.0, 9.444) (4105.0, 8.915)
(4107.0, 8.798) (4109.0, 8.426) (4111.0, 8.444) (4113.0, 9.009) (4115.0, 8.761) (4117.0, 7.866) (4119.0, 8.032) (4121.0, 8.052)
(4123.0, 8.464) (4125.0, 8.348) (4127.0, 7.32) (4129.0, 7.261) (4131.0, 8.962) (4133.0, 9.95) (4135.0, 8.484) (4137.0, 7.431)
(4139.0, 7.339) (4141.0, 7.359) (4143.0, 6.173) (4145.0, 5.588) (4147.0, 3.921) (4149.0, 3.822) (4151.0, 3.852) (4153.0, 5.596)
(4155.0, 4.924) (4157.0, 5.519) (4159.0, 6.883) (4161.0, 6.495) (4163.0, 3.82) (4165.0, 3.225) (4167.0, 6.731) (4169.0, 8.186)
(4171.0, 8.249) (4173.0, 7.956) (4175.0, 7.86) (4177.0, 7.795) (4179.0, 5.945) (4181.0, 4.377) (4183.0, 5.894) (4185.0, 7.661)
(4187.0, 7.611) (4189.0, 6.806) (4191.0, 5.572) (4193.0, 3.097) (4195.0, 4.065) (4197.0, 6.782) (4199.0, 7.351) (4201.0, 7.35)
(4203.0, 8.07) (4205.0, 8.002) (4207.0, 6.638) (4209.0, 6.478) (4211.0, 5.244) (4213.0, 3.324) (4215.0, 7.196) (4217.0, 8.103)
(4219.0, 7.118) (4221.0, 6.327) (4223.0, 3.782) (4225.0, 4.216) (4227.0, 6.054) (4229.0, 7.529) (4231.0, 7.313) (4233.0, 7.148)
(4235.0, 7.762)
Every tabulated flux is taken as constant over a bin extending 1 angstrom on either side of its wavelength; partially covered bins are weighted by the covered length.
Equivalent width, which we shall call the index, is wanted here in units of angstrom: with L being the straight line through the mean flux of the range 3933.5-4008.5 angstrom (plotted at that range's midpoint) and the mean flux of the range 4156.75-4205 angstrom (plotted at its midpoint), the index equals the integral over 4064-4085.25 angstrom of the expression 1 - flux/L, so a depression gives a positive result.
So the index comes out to -4.0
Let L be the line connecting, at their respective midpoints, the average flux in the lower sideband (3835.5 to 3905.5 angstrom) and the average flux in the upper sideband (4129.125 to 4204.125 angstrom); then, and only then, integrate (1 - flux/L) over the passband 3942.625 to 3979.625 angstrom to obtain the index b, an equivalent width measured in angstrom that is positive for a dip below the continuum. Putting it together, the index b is 5.6 angstrom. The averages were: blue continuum 9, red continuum 6.41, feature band 6.96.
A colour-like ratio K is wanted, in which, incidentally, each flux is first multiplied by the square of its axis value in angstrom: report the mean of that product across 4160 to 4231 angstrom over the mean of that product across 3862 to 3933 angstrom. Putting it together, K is 0.8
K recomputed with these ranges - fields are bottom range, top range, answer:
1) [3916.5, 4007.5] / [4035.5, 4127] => 1.11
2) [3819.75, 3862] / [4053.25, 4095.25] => 0.97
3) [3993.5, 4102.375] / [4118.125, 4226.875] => 0.83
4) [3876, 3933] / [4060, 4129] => 1.02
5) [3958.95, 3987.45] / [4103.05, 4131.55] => 1.18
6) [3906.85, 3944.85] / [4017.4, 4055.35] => 0.89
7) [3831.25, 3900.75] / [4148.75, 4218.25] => 0.80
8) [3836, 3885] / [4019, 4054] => 1.01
